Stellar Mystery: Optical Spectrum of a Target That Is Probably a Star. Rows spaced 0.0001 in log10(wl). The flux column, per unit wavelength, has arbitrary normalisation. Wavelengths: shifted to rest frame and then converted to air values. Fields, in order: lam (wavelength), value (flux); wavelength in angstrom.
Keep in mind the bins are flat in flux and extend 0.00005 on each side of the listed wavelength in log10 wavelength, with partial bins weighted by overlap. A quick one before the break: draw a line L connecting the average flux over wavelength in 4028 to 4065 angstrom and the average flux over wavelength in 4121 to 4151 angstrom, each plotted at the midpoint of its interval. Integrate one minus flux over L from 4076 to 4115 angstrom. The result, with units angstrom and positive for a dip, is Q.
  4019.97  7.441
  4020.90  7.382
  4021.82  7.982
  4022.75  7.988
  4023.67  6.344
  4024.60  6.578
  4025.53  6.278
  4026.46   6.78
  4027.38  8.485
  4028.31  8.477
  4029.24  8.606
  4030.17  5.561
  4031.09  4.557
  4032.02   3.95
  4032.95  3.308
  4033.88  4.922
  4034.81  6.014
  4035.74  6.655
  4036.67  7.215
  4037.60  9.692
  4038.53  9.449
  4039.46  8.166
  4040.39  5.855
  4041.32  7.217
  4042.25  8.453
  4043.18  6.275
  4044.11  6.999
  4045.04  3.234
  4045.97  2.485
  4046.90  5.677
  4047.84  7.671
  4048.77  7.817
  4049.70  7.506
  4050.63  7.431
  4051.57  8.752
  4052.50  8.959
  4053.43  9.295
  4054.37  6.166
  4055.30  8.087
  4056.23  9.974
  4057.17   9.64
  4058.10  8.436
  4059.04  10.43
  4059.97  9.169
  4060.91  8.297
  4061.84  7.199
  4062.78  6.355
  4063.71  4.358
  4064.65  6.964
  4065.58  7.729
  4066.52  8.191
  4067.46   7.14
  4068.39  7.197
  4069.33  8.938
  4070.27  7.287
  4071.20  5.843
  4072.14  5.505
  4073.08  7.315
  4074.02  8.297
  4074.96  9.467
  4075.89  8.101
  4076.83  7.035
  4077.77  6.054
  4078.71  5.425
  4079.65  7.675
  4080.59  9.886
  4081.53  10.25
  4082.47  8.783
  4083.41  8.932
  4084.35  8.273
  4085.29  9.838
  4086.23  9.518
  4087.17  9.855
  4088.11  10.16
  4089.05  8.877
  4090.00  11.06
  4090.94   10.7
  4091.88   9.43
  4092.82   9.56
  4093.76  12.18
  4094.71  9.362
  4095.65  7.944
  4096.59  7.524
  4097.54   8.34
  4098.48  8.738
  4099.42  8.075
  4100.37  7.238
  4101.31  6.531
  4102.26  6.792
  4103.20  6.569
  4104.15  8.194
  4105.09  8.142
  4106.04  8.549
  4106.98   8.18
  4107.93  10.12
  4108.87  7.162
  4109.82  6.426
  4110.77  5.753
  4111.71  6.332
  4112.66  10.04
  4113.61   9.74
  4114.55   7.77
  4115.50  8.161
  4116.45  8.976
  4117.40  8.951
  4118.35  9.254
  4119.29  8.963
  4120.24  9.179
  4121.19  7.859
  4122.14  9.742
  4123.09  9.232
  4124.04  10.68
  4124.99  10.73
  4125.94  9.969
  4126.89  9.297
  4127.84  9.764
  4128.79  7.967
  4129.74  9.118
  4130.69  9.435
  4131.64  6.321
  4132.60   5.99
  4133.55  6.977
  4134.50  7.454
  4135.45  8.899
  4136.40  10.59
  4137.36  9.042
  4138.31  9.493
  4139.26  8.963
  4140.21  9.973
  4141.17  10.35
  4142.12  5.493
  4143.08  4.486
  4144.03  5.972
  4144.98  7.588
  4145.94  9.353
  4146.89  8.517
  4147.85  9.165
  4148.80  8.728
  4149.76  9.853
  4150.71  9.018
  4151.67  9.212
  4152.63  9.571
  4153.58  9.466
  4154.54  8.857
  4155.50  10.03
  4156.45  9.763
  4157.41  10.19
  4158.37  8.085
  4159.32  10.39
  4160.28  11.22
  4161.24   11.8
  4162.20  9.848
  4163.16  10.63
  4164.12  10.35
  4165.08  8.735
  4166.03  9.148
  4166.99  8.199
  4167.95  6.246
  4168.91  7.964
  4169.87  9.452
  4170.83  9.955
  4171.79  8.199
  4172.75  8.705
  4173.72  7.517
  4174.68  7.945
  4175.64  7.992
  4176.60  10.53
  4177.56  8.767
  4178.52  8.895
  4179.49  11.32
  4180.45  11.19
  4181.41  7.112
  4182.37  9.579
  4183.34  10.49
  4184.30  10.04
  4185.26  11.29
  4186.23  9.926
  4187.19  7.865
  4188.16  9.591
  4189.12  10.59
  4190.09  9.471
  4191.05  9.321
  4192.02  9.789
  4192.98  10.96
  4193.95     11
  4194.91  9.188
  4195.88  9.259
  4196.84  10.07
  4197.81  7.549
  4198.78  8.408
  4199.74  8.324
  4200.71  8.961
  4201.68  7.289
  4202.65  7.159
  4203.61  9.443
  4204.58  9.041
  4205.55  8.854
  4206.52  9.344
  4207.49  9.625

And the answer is -2.6 angstrom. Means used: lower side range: 7.13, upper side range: 8.63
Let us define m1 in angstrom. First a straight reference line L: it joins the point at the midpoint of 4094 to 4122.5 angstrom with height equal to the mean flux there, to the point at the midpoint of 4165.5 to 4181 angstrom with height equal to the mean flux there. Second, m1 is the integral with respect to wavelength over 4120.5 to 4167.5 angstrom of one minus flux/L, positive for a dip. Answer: -2.46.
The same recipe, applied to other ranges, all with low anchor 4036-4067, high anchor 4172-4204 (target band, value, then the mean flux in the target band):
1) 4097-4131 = -0.66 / 8.49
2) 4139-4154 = 0.45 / 8.47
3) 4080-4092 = -2.51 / 9.65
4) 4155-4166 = -1.42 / 10.1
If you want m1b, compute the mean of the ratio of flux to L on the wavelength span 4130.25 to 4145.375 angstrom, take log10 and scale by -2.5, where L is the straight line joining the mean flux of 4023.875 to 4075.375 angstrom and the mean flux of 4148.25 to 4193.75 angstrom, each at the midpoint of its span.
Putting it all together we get 0.12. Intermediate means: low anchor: 7.2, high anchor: 9.45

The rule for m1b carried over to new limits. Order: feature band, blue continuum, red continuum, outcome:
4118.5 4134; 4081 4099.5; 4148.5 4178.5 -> 0.058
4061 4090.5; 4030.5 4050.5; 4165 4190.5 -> -0.130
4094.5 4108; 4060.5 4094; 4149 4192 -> 0.081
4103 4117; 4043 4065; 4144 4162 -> 0.064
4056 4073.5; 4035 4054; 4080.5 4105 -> 0.036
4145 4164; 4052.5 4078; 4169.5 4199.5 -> -0.073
